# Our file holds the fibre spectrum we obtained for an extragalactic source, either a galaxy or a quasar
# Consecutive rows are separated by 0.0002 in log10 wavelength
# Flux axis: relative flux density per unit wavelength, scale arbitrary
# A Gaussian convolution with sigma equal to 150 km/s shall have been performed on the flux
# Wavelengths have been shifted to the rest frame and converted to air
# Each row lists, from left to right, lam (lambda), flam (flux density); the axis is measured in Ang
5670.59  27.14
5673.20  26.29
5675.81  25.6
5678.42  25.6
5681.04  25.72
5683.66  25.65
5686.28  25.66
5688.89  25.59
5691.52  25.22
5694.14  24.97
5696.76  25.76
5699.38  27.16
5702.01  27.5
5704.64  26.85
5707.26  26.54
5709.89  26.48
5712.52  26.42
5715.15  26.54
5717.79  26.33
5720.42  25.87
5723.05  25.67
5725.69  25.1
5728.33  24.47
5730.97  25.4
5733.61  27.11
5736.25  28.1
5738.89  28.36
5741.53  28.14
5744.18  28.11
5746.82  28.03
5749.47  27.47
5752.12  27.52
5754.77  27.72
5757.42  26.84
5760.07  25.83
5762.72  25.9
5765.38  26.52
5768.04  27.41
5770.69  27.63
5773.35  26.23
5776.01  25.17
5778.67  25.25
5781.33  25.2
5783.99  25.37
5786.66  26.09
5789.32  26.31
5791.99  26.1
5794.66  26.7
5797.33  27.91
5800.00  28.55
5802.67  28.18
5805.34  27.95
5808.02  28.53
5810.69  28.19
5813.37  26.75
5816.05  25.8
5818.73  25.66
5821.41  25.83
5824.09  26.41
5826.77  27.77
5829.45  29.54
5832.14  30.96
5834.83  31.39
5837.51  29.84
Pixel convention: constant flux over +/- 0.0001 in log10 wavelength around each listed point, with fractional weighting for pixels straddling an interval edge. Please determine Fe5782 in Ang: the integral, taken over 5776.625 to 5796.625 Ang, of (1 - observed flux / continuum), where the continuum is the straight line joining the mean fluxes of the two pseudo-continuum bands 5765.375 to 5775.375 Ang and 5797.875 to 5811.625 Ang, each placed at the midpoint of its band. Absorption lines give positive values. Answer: 1.2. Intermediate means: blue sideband 26.9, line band 25.9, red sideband 28.3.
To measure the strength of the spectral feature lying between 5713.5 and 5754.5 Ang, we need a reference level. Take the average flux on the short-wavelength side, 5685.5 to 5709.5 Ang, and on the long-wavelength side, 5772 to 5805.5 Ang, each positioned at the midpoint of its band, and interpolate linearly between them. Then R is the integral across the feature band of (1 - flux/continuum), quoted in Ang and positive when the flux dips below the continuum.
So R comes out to -0.8 Ang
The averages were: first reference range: 26.2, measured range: 26.8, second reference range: 26.5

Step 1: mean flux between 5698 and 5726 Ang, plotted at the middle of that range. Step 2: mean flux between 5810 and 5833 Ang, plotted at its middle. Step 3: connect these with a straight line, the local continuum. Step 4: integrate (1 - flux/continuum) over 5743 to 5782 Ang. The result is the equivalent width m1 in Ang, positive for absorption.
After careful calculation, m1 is 0.2 Ang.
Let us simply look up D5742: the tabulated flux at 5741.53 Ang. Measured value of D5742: 28.14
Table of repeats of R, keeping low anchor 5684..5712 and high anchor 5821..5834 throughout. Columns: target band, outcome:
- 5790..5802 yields 0.2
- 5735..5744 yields -0.4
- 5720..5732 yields 0.6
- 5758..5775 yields 0.5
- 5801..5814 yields 0.0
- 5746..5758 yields -0.2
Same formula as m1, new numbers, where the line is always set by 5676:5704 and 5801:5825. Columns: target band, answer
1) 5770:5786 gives 0.6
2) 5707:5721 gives -0.1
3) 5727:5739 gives -0.1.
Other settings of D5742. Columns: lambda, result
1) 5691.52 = 25.22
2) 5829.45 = 29.54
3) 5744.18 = 28.11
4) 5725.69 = 25.1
